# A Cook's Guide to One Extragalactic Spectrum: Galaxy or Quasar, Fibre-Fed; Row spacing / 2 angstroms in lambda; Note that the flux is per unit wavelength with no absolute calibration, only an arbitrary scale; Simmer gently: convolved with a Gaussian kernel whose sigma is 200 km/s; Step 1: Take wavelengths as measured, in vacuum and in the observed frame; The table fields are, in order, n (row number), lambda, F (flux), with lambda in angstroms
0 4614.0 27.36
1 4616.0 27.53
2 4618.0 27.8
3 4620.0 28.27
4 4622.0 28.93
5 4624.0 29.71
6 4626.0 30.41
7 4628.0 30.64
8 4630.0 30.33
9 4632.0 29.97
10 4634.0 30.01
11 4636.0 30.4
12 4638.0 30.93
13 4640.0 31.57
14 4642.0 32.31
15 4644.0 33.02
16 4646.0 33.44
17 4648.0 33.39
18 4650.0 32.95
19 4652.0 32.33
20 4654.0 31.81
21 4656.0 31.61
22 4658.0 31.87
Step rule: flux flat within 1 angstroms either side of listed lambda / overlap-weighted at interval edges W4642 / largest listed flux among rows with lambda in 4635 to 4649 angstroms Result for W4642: 33.44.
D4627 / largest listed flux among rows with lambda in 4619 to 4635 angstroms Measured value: 30.64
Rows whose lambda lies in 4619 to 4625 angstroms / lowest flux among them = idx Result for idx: 28.27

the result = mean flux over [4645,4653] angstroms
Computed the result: 33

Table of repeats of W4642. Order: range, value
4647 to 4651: 33.39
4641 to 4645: 33.02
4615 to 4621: 28.27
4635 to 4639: 30.93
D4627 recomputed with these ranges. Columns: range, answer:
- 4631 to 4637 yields 30.4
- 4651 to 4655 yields 32.33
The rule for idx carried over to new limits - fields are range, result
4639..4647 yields 31.57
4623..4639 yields 29.71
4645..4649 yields 33.39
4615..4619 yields 27.53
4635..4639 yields 30.4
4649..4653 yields 32.33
